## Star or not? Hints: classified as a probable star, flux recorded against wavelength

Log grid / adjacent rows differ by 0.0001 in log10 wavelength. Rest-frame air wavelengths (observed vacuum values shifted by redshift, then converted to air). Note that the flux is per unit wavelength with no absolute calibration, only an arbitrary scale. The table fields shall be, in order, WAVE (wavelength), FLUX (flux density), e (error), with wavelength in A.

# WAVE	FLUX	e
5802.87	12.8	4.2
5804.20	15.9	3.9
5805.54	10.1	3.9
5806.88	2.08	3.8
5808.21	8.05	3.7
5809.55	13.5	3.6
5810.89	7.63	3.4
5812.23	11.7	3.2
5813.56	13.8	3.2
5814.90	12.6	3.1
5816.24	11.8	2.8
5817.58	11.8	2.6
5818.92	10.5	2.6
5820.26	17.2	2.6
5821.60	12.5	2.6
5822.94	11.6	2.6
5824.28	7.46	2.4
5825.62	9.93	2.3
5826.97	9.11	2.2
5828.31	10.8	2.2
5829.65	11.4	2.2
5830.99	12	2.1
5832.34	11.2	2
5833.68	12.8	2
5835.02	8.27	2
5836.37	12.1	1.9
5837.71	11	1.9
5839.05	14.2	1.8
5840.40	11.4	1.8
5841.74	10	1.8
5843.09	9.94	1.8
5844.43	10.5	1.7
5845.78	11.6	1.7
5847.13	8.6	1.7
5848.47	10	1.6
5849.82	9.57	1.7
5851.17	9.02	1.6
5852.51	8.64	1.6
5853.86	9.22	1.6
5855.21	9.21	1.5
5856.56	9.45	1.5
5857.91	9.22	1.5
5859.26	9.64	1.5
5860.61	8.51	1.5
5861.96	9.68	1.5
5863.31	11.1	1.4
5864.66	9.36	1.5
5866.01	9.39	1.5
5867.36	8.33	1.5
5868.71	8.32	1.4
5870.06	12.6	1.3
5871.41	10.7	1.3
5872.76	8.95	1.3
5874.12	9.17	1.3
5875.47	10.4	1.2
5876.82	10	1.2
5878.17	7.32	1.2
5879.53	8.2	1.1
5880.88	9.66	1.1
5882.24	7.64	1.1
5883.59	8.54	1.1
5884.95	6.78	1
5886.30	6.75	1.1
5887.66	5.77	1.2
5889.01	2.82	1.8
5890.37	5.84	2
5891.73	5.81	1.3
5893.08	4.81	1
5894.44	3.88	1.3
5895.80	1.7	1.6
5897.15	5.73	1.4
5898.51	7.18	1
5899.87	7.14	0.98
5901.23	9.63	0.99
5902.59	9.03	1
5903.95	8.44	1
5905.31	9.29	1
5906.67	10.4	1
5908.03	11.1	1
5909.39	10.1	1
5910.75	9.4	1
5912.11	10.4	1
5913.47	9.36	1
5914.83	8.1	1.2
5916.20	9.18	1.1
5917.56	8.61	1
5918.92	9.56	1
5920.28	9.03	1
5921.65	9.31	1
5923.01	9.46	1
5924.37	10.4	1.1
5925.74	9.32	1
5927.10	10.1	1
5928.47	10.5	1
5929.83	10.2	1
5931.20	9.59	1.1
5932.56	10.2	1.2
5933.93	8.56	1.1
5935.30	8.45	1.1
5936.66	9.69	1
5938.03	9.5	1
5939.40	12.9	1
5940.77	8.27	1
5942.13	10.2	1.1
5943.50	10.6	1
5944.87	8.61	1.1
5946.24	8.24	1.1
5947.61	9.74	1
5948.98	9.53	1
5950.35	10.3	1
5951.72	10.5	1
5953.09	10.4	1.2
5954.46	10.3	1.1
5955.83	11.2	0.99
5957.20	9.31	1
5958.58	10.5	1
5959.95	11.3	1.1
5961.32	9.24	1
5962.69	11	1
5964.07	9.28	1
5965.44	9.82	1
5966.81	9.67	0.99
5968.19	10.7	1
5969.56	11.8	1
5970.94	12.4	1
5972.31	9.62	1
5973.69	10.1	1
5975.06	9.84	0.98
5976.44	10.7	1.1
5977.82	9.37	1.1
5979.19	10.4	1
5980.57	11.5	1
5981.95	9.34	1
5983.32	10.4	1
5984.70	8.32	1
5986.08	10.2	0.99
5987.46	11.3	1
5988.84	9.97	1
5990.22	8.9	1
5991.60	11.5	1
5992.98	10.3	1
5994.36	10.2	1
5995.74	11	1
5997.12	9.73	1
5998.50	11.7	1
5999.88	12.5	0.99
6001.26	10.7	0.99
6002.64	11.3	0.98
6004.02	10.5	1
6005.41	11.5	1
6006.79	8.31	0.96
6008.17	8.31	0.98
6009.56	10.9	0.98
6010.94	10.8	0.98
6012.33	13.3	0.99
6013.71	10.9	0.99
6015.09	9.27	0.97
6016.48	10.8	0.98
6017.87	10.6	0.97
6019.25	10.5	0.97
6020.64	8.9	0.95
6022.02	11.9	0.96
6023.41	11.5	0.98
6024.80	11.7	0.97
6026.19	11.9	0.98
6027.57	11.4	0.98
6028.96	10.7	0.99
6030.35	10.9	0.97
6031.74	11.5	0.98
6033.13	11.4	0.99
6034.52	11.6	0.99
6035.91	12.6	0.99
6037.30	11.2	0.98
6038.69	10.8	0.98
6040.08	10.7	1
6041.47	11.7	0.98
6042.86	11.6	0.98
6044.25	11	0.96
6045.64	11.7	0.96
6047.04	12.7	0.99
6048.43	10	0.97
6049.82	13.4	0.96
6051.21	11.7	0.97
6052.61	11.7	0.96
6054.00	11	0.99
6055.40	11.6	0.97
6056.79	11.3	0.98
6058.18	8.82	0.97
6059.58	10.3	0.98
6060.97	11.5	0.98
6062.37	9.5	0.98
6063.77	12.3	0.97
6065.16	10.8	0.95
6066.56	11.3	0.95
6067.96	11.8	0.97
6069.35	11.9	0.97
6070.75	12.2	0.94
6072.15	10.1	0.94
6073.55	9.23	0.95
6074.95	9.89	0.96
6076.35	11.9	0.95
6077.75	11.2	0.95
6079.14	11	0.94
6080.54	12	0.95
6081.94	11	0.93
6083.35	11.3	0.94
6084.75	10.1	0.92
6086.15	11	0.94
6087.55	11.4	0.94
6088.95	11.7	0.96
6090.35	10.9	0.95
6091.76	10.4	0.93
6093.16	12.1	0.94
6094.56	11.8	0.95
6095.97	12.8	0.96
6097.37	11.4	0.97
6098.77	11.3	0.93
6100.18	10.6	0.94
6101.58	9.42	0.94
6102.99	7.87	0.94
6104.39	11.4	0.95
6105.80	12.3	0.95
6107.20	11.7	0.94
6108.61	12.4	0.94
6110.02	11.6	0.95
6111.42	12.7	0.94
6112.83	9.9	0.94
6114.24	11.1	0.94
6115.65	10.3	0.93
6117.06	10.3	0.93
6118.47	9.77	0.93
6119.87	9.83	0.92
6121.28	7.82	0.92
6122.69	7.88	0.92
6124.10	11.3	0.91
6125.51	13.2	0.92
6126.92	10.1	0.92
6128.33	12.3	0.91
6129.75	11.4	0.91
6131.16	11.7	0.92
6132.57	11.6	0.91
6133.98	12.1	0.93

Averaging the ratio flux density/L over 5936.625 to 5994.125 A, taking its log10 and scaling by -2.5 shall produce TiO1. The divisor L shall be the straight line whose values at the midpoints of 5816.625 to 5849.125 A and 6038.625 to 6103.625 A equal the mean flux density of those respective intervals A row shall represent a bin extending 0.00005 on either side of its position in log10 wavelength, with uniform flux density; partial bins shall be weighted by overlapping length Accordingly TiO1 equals 0.10 mag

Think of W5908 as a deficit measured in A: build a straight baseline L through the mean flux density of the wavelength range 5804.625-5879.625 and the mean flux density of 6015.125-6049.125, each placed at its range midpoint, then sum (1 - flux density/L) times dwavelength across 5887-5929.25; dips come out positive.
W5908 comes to 9.9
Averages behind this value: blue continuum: 10.3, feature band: 8.12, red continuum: 11.2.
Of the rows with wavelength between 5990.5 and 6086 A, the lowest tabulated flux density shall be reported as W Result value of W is 8.31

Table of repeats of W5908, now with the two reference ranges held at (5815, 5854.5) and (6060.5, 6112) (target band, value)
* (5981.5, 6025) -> 2.1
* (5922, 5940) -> 1.8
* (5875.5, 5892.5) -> 5.8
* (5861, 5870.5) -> 1.0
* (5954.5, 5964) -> 0.6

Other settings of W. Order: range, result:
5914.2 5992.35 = 8.1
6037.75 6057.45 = 10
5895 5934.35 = 1.7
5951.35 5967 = 9.24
